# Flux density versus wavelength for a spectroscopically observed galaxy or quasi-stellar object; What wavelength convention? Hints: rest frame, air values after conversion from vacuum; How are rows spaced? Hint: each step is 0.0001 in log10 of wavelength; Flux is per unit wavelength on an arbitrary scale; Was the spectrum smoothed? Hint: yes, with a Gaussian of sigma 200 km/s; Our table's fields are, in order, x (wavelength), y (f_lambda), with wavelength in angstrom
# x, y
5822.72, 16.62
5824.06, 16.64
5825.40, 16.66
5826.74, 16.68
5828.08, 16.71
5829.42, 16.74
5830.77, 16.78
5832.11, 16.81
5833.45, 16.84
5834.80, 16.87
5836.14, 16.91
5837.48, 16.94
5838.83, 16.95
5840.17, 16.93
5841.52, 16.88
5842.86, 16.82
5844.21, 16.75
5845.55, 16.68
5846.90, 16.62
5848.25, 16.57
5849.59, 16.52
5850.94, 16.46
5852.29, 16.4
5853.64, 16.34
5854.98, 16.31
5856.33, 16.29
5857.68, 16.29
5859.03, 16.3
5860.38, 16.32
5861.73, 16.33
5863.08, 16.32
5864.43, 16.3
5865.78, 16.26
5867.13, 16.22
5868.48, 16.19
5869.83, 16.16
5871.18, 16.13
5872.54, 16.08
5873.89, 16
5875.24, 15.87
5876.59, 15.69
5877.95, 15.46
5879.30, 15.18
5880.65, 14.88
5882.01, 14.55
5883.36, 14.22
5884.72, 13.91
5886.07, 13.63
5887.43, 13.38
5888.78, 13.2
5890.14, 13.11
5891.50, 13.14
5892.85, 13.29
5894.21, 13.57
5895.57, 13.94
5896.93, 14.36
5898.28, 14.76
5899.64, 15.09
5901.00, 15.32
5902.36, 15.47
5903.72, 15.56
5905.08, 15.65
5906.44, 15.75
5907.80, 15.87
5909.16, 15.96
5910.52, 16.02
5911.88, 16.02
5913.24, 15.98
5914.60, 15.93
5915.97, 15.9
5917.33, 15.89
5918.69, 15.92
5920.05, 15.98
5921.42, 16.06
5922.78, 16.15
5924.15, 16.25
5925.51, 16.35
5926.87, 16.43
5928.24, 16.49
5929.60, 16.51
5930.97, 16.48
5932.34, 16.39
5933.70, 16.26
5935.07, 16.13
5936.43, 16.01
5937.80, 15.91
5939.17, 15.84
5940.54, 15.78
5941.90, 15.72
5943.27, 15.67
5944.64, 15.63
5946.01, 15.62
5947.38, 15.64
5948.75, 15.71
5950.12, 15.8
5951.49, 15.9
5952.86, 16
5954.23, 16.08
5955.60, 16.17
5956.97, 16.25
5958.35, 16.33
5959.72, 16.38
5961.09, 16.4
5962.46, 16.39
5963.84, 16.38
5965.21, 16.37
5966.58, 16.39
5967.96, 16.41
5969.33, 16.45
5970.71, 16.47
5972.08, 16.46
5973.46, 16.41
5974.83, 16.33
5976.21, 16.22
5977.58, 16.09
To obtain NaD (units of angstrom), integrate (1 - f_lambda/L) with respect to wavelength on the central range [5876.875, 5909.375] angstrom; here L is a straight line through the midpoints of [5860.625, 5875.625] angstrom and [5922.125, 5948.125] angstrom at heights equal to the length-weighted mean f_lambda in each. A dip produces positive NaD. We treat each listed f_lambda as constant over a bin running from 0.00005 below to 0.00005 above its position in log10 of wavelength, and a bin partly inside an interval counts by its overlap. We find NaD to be 3.20 angstrom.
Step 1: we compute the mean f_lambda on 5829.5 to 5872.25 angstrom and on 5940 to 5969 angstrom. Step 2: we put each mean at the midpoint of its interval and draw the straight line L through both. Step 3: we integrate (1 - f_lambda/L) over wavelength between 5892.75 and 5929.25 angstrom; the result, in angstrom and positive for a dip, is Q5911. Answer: 1.5 angstrom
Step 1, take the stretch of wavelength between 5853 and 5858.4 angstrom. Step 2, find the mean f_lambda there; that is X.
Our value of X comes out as 16.3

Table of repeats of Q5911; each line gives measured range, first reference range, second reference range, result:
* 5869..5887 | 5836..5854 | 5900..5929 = 1.26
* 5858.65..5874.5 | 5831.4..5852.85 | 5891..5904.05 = -0.49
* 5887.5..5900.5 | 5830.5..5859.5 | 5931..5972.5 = 2.04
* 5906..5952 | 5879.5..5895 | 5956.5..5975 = -2.60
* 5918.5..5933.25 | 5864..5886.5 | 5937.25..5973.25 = -0.40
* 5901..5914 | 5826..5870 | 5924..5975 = 0.43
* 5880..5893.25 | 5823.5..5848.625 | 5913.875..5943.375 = 2.16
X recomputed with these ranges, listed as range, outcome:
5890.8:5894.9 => 13.3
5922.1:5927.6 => 16.3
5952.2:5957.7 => 16.1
